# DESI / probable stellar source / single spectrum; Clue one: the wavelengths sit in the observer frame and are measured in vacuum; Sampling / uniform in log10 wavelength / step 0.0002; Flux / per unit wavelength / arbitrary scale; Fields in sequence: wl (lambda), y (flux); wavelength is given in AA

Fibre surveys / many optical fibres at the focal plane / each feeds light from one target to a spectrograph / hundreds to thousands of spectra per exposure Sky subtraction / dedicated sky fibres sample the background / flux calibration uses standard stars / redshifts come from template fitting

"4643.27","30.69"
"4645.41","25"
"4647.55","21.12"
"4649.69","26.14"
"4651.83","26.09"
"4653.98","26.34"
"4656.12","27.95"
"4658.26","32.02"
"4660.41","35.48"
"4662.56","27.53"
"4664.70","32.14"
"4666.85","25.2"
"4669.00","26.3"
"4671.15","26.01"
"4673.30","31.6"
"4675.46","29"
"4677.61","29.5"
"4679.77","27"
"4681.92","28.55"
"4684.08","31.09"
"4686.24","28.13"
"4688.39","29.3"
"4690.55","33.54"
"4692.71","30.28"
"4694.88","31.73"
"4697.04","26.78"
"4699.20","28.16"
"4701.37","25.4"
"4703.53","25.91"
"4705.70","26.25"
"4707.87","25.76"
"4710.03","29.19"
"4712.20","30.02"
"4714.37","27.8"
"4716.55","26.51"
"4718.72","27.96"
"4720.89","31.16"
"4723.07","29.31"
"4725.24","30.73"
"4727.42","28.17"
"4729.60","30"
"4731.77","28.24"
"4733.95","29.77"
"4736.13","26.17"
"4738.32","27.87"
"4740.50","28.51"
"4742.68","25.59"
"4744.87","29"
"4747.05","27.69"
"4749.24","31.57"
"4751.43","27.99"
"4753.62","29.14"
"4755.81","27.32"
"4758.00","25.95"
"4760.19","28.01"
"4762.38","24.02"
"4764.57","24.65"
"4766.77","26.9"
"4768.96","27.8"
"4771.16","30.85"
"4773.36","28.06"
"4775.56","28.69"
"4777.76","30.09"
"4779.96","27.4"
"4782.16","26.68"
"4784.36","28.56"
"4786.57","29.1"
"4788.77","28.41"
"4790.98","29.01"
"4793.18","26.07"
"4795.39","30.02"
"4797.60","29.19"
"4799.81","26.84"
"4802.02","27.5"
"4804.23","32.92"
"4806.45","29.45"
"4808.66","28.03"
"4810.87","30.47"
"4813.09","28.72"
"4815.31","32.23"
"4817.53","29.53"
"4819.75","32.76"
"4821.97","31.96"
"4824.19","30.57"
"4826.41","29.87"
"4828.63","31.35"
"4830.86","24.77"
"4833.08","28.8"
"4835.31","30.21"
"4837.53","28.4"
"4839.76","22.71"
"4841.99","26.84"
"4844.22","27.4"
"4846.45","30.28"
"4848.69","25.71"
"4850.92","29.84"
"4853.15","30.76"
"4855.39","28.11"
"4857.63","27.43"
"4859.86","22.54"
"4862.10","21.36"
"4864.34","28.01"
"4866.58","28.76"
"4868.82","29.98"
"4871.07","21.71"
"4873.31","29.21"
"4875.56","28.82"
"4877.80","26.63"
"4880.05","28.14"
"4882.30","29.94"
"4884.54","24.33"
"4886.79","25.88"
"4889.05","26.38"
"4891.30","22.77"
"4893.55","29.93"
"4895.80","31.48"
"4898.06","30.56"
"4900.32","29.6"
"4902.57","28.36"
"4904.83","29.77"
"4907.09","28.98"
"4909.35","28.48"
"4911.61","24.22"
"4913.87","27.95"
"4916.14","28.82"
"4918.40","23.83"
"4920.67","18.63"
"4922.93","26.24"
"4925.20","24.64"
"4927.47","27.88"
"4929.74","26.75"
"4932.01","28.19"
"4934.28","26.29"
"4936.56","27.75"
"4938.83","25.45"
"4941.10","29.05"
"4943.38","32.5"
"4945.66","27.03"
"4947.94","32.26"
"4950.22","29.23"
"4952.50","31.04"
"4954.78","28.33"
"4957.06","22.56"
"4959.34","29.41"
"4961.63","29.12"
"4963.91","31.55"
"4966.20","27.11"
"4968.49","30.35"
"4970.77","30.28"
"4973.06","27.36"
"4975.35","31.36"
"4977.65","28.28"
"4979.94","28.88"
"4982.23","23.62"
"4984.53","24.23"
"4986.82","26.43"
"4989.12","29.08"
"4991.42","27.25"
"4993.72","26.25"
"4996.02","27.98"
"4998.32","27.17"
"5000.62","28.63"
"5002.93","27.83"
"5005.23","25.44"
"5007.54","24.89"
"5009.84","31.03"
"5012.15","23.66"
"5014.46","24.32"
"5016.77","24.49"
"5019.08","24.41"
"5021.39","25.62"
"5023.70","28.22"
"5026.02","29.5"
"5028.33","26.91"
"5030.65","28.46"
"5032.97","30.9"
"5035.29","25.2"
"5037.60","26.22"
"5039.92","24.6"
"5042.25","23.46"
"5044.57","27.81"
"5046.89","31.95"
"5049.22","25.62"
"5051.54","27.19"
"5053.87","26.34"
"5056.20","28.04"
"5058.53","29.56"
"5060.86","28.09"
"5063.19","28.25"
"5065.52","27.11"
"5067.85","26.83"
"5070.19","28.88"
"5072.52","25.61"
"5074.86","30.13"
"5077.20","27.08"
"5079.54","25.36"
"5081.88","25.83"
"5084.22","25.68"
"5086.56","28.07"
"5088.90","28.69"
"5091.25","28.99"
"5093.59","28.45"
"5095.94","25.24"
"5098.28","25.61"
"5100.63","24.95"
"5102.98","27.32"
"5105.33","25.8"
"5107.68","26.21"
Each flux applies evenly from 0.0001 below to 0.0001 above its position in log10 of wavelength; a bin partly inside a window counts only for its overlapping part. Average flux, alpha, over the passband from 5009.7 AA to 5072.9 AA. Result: 27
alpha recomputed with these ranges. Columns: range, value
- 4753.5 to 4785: 27.6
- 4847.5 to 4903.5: 27.5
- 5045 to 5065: 28.1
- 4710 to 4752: 28.7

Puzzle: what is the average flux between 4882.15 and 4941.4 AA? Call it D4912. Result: 27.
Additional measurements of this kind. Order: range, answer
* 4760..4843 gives 28.6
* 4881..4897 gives 27.3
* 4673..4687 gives 29.1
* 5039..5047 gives 26.4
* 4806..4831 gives 30.2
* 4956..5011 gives 27.8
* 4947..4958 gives 28.7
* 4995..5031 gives 26.7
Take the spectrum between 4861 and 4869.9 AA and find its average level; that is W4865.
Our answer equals 27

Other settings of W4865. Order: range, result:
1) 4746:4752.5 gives 29.1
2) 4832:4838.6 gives 29.2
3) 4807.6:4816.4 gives 29.9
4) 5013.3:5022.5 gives 24.7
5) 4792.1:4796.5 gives 28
